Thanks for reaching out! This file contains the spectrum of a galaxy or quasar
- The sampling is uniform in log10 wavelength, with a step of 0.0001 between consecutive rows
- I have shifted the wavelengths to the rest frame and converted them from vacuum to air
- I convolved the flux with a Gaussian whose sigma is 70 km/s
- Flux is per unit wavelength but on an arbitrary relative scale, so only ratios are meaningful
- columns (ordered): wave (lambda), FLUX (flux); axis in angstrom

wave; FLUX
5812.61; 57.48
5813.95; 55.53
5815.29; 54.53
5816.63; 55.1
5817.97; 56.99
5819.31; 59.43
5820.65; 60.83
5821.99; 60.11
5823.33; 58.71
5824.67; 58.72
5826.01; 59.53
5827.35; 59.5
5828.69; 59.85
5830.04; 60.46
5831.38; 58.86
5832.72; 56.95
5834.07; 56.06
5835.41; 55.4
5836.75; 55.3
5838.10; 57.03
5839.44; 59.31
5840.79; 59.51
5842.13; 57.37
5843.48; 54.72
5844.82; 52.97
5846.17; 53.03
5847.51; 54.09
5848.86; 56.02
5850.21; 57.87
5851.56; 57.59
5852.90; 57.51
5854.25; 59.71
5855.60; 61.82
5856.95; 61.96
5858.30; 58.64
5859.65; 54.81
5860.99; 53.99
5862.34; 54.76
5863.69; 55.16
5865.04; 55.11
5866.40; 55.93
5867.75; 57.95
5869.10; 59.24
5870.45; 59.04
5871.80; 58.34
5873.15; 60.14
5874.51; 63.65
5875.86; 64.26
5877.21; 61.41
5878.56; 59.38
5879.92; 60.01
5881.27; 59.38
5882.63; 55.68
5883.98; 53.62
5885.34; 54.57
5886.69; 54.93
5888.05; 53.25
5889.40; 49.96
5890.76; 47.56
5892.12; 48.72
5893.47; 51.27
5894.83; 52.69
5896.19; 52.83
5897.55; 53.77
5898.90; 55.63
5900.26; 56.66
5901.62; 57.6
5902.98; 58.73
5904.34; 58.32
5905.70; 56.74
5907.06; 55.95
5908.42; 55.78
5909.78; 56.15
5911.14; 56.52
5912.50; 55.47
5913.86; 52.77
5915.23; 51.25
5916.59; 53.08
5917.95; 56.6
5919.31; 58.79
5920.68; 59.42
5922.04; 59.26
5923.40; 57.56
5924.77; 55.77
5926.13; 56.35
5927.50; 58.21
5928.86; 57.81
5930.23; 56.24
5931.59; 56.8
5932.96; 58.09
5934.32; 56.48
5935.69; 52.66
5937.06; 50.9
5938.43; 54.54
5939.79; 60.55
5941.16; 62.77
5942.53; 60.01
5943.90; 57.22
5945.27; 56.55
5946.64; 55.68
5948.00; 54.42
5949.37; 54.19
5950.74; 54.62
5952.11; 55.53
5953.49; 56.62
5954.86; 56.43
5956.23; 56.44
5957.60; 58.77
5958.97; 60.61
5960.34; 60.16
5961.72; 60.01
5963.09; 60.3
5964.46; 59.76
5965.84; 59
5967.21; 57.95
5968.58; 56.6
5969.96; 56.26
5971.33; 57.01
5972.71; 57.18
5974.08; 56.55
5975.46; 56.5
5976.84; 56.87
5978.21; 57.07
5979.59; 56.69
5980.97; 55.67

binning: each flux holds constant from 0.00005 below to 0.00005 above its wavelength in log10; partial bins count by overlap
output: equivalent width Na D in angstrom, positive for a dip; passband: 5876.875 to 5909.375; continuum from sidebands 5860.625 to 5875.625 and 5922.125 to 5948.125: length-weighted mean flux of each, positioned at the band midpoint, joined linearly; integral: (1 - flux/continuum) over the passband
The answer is 1.3 angstrom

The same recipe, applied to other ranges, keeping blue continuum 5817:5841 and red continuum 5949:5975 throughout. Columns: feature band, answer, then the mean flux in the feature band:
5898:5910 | 0.2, 56.8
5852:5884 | -0.2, 58.5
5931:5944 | 0.2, 57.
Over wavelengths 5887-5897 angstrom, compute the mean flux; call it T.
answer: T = 51.1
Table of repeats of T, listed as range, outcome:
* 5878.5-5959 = 55.8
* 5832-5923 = 56.4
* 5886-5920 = 54.4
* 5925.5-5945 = 57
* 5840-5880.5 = 57.9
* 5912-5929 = 56.3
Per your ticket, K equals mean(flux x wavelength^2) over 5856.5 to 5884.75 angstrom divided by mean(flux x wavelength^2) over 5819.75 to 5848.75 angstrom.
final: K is 1.0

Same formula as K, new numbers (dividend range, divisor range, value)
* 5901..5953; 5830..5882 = 1.00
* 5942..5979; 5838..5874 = 1.04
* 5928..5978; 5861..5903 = 1.04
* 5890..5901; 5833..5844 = 0.94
